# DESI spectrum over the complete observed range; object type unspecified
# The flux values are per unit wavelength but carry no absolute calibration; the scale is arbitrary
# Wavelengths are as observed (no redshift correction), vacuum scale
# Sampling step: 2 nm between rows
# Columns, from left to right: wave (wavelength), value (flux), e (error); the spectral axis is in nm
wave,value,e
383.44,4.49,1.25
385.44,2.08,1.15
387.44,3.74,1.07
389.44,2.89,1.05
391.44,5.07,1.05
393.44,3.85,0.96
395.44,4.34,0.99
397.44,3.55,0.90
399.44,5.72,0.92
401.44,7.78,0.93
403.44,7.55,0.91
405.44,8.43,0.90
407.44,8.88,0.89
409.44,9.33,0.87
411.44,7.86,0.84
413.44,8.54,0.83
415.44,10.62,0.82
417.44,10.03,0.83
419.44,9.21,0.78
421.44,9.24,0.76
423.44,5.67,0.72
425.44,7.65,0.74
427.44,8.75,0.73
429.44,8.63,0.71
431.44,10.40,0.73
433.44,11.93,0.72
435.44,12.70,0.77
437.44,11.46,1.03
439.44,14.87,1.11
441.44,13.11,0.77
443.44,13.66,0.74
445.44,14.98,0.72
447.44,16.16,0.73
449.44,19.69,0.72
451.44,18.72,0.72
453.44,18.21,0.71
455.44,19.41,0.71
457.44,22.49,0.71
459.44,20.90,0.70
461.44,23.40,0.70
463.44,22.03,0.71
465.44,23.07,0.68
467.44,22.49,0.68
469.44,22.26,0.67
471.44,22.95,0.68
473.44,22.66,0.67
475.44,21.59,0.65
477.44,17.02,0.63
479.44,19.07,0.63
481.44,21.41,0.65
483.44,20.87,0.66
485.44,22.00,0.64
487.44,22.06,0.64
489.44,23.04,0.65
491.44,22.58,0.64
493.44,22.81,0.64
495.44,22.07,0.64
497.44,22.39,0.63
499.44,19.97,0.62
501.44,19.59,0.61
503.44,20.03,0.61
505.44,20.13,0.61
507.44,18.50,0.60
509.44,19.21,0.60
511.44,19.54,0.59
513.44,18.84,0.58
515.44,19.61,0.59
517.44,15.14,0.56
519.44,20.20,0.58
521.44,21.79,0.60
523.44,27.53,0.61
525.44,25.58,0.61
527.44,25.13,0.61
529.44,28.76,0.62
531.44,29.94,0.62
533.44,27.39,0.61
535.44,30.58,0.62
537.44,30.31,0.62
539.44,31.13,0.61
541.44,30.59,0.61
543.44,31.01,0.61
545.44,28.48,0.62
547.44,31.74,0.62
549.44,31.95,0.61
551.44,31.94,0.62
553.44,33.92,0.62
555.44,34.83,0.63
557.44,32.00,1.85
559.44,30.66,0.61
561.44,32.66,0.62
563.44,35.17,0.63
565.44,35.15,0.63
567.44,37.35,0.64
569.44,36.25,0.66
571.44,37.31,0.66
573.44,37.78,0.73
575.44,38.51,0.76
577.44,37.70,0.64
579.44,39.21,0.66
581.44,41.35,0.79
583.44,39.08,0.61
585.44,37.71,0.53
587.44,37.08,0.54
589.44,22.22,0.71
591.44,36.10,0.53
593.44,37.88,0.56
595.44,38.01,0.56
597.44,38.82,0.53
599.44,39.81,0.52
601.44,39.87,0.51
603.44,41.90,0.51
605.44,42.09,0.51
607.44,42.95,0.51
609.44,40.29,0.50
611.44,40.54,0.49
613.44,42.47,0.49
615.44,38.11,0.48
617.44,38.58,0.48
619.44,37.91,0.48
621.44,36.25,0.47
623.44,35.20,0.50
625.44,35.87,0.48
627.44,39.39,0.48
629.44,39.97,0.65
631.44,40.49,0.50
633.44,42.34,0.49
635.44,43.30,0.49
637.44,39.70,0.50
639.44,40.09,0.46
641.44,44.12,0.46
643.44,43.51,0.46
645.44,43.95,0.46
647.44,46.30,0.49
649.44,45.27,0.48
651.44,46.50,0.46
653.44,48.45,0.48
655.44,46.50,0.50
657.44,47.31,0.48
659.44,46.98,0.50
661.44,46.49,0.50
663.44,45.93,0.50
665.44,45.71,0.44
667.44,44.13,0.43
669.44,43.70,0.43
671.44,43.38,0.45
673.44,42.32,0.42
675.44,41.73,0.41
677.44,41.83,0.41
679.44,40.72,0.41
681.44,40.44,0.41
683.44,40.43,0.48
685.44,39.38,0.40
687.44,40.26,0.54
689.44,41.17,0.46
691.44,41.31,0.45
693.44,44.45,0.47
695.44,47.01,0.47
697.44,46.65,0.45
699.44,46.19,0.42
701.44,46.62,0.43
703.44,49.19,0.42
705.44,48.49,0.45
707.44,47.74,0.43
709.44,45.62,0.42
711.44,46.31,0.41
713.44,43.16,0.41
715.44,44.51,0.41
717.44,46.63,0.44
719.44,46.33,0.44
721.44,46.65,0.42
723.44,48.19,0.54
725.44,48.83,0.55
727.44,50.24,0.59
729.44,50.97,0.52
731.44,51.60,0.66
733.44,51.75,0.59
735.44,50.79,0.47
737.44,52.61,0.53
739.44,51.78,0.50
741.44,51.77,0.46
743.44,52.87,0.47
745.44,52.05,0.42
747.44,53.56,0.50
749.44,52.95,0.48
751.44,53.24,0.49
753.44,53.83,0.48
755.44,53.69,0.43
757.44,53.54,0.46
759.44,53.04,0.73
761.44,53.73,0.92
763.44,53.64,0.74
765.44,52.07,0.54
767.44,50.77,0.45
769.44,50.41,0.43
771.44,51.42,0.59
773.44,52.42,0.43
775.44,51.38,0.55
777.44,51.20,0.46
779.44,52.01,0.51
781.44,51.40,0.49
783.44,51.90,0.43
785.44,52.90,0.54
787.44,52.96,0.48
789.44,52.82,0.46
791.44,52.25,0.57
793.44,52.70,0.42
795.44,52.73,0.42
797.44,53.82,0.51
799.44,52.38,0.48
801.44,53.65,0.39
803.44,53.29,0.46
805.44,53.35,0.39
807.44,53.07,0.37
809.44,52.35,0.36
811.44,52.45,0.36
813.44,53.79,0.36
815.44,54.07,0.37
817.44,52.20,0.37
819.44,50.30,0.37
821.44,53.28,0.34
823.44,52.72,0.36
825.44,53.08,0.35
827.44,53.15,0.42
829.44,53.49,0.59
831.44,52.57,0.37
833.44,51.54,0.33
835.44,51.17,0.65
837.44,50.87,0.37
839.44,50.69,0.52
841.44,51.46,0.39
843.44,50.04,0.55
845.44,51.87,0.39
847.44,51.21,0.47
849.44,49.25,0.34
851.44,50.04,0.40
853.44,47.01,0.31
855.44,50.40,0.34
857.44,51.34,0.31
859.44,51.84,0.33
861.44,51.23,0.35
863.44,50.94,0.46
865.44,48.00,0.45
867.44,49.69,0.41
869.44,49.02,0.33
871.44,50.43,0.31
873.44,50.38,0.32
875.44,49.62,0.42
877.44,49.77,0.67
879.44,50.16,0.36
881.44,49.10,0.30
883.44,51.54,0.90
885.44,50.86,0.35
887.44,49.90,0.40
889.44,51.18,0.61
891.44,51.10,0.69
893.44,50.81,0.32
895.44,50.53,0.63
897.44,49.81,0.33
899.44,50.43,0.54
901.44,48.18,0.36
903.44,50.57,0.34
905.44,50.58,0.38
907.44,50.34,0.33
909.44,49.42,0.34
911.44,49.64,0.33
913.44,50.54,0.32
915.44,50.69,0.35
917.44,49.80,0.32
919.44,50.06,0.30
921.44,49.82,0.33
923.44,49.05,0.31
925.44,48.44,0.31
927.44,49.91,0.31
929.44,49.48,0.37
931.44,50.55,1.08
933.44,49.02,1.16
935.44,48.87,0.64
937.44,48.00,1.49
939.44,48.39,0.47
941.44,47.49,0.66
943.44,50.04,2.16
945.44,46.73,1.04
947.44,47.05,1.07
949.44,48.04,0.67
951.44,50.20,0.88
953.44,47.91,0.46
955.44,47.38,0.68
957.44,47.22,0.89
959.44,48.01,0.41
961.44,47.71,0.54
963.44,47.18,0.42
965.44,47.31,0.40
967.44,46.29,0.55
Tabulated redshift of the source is 0.00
